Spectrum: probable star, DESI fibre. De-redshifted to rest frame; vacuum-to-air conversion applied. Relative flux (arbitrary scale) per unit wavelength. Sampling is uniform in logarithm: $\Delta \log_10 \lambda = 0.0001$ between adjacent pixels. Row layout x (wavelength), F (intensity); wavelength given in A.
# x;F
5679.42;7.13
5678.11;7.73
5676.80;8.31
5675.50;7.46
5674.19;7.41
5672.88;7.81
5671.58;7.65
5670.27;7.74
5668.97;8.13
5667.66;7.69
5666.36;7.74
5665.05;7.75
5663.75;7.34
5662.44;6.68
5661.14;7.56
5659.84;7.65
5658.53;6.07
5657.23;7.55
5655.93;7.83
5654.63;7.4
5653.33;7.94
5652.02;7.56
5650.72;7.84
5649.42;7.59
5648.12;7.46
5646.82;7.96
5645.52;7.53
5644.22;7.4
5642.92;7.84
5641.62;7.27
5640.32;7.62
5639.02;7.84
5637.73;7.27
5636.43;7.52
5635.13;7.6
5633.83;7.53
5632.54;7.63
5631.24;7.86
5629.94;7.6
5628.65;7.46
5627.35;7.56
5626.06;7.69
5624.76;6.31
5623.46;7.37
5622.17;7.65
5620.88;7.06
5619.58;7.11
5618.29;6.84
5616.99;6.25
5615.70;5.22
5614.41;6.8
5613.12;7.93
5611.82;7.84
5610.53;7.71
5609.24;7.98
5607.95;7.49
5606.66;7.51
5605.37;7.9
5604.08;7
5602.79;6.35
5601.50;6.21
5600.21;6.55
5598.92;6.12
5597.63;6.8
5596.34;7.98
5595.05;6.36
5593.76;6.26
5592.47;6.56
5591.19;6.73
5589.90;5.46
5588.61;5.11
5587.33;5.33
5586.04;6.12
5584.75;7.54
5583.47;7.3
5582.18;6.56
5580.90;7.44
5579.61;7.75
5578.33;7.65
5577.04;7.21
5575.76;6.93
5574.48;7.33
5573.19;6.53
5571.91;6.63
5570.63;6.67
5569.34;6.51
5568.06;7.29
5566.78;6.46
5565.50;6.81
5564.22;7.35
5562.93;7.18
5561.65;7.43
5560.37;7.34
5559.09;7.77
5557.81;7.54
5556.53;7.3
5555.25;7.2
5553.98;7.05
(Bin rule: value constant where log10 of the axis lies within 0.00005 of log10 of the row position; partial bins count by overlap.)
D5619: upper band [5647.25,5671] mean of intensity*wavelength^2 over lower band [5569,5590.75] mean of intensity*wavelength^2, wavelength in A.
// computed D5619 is 1.2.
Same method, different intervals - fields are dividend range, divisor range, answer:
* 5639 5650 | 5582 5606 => 1.18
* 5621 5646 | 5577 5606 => 1.14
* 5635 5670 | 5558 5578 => 1.10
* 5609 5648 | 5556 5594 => 1.09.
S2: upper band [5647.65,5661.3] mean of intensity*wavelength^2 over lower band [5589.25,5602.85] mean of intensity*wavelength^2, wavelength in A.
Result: 1.18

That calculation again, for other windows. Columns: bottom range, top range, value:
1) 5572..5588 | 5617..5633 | 1.07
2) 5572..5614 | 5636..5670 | 1.11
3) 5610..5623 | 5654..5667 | 1.06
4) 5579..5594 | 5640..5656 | 1.20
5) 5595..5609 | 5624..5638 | 1.08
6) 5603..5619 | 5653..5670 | 1.06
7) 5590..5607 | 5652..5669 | 1.13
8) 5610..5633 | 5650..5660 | 1.05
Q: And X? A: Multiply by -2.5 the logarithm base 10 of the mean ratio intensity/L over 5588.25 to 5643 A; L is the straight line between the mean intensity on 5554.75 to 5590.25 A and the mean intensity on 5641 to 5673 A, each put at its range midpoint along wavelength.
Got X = 0.02 mag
